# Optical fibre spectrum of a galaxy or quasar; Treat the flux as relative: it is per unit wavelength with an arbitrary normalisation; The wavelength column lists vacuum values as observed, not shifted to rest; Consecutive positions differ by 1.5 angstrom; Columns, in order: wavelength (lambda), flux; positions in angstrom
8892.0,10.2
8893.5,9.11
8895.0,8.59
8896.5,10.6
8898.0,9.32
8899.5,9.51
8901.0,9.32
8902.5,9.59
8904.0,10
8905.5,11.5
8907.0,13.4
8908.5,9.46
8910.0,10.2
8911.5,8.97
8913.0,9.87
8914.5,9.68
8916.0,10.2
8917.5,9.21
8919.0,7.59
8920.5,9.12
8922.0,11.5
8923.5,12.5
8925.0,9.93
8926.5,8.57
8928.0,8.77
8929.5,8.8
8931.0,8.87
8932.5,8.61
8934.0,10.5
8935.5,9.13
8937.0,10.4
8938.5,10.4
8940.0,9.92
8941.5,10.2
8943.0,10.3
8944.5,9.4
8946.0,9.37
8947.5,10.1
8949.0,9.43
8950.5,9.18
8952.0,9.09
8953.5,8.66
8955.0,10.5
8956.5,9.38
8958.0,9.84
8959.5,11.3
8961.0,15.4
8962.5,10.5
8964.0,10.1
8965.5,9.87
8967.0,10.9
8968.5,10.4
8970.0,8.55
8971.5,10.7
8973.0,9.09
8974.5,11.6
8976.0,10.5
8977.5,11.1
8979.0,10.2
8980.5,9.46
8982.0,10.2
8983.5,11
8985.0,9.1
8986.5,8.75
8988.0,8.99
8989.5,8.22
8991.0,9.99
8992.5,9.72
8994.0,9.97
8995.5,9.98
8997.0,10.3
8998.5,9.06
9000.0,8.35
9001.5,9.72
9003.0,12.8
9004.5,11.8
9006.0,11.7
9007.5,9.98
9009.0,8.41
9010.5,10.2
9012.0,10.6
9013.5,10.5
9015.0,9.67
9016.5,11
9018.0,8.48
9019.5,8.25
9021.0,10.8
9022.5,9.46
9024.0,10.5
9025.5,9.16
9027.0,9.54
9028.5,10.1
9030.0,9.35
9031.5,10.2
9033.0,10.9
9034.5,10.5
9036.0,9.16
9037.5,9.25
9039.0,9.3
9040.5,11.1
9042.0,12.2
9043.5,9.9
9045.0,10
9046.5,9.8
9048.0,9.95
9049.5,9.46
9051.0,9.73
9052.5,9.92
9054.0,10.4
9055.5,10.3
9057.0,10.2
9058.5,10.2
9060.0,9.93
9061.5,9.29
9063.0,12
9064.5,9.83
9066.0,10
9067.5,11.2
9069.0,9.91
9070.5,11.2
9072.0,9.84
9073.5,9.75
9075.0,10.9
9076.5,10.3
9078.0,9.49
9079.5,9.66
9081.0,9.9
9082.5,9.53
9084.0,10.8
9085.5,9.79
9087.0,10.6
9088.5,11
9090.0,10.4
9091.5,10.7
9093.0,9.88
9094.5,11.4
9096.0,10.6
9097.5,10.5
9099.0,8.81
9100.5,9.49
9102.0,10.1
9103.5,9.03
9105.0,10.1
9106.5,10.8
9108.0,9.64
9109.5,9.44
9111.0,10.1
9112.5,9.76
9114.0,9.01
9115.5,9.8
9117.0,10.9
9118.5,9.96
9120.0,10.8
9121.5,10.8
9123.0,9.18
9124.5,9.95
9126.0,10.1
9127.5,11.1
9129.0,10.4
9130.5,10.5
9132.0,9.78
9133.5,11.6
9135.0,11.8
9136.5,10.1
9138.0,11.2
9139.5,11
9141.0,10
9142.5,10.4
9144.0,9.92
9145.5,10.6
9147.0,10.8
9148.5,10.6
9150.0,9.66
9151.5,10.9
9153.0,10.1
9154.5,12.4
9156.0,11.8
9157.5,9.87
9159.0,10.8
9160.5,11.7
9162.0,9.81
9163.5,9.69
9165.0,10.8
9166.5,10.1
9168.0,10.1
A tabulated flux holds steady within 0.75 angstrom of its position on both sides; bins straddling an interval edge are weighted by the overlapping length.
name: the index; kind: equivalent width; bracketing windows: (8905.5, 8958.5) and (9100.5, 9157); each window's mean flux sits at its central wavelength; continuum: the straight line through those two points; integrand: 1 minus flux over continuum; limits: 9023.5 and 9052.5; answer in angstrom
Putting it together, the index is 0.3 angstrom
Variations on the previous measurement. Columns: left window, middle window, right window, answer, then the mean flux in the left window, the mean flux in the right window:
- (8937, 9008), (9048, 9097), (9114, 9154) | 0.3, 10.1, 10.4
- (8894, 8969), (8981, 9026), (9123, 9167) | 1.2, 9.95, 10.6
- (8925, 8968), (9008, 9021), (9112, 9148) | 0.5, 9.91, 10.4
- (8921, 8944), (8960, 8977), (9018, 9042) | -1.4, 9.88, 9.87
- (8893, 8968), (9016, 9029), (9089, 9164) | 0.6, 9.94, 10.4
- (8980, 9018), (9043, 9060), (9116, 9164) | 0.3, 9.95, 10.6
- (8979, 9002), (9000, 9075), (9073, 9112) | -2.6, 9.54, 10.1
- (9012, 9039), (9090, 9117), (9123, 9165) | 0.9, 9.82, 10.6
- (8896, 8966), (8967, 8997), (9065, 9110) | 0.4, 9.96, 10.2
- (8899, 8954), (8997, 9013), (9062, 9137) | -0.5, 9.77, 10.2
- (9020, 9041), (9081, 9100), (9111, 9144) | -0.2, 9.92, 10.4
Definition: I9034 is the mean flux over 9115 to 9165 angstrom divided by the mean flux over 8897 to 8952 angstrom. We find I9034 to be 1.08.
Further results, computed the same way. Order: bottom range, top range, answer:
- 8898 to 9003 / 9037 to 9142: 1.03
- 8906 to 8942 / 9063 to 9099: 1.05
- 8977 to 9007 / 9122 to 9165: 1.06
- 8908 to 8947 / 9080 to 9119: 1.04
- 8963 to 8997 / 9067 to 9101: 1.03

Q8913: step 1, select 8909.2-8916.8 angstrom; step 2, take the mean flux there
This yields 9.78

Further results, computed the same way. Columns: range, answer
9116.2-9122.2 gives 10.6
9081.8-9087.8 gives 10.2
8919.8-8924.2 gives 11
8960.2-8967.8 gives 11.3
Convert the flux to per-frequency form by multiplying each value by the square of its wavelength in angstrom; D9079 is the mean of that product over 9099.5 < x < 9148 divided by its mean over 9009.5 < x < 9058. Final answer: 1.0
